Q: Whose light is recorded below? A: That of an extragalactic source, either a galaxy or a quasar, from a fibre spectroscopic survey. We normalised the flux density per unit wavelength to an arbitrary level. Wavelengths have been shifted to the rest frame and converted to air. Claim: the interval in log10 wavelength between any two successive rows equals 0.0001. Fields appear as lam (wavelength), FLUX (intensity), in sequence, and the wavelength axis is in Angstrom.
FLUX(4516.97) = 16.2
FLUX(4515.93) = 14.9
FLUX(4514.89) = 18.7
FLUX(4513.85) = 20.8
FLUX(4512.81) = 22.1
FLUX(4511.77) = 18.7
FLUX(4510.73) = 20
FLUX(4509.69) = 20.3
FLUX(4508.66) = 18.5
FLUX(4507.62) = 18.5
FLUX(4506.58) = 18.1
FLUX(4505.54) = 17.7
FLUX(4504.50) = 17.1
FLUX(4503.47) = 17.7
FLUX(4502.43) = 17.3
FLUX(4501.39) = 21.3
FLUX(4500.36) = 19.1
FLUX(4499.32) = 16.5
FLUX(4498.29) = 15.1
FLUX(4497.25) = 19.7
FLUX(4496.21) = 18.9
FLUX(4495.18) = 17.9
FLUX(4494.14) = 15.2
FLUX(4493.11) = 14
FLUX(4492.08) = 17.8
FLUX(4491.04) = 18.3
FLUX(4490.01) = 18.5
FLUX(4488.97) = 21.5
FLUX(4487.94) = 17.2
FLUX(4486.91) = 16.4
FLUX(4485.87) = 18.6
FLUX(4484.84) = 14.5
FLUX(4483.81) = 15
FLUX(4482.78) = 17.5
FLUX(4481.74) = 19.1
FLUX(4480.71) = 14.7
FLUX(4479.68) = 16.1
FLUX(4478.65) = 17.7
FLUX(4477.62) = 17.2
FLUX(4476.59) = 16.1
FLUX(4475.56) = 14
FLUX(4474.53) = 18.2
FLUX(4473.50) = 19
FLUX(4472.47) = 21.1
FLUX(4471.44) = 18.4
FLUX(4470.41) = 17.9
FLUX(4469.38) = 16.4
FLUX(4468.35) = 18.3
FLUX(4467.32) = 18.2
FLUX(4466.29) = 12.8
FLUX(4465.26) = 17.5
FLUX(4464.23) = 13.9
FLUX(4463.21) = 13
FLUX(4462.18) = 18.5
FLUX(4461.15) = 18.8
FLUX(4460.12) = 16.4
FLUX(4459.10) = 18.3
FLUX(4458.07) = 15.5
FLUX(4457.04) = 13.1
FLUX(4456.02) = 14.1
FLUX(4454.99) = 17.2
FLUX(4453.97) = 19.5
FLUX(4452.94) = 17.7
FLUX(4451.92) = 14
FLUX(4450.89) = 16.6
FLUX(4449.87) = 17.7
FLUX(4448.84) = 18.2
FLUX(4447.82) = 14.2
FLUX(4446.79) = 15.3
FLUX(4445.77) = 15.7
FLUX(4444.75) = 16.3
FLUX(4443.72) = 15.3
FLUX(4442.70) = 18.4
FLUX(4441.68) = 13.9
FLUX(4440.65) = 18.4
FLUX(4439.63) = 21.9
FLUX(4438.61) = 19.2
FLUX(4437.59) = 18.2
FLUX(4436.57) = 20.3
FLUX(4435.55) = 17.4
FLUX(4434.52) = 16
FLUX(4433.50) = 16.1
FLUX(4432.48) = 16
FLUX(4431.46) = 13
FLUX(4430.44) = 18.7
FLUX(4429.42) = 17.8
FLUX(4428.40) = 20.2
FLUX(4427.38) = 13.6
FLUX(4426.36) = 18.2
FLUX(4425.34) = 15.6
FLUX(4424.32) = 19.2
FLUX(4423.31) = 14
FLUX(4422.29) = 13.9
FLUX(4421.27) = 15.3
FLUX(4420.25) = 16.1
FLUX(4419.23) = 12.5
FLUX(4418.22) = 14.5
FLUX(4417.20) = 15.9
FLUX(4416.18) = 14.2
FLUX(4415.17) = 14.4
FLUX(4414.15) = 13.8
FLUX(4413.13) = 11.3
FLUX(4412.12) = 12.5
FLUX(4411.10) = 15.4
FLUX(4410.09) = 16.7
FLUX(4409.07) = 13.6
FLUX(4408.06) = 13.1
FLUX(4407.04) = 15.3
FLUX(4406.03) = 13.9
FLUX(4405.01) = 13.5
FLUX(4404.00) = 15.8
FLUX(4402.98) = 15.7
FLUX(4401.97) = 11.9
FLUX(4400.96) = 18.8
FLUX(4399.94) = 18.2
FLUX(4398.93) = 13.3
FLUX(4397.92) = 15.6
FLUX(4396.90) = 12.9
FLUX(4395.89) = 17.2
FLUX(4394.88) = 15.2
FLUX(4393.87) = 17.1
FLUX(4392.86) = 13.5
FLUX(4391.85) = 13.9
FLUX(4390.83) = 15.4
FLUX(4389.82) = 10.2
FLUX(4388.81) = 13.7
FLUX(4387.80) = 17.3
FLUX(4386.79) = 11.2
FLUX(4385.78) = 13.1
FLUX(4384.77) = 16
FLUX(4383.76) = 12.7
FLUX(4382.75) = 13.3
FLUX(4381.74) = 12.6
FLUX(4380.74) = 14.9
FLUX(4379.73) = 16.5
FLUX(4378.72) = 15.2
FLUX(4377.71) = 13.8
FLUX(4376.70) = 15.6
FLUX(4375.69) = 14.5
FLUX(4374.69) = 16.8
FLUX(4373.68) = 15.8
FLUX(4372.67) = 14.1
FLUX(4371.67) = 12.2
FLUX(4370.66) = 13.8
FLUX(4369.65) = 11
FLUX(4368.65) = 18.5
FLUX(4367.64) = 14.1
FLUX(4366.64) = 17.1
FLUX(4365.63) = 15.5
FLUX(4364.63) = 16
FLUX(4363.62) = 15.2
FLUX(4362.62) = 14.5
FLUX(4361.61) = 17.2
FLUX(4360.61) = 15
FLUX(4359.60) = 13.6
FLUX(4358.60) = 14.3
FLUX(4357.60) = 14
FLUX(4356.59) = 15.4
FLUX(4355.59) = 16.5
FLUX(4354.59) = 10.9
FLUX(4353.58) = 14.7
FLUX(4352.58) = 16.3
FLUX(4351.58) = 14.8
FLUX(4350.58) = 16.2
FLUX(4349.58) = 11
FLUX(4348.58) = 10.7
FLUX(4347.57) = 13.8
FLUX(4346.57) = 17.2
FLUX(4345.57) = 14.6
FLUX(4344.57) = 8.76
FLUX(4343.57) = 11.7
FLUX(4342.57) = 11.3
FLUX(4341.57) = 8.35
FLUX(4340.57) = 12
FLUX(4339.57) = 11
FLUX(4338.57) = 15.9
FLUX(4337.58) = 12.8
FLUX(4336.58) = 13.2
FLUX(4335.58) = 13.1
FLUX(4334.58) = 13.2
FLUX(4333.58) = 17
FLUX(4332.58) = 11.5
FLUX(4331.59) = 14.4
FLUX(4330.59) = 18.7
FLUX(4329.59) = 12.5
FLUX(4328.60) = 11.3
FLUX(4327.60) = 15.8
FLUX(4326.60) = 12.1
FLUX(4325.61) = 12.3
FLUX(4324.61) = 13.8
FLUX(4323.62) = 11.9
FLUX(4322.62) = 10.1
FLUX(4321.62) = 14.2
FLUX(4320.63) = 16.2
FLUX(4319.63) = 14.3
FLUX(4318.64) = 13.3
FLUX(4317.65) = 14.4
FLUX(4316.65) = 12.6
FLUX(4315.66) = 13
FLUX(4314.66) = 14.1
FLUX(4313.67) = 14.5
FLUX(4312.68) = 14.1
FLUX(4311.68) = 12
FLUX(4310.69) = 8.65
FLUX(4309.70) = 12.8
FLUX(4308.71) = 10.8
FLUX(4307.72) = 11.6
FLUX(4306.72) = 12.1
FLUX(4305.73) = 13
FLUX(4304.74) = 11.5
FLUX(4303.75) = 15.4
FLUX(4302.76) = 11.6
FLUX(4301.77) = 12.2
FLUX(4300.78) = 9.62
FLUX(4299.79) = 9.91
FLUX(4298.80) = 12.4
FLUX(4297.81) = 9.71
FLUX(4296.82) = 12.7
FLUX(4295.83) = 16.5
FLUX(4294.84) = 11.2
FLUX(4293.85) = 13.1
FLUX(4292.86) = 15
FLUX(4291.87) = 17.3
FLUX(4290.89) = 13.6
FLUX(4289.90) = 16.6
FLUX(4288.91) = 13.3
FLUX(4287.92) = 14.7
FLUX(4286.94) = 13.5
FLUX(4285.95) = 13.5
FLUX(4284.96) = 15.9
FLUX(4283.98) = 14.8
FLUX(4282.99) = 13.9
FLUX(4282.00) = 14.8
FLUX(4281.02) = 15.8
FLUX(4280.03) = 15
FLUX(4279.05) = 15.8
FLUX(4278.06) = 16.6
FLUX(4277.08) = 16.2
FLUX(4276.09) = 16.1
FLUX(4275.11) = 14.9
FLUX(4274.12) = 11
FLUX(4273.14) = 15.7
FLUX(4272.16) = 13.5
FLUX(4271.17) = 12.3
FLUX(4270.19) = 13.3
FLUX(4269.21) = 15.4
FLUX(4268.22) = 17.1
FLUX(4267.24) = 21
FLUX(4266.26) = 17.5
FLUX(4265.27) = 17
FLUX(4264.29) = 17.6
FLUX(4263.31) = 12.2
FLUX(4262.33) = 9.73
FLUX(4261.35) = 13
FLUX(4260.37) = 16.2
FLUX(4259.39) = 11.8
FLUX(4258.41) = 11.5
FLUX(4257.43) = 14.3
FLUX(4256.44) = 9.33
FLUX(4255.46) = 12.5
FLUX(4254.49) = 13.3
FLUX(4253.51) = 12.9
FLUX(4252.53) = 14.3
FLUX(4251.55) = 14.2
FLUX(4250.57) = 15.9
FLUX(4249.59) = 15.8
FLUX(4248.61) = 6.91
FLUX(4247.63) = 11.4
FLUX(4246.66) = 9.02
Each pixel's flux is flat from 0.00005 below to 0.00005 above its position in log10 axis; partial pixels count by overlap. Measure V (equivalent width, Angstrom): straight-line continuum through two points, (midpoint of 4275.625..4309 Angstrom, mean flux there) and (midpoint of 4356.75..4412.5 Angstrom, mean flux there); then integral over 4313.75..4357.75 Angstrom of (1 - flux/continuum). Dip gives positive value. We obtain 2.3 Angstrom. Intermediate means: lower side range 13.7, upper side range 14.7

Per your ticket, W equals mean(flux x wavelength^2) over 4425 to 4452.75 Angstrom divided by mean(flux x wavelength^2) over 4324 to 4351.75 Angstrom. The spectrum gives 1.3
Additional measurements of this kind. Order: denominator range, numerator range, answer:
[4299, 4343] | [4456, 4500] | 1.42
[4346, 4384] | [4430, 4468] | 1.18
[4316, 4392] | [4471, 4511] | 1.35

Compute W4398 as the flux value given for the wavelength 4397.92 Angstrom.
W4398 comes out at 15.6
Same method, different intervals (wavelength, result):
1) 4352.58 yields 16.3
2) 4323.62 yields 11.9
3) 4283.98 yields 14.8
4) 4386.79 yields 11.2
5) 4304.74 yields 11.5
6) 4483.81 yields 15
